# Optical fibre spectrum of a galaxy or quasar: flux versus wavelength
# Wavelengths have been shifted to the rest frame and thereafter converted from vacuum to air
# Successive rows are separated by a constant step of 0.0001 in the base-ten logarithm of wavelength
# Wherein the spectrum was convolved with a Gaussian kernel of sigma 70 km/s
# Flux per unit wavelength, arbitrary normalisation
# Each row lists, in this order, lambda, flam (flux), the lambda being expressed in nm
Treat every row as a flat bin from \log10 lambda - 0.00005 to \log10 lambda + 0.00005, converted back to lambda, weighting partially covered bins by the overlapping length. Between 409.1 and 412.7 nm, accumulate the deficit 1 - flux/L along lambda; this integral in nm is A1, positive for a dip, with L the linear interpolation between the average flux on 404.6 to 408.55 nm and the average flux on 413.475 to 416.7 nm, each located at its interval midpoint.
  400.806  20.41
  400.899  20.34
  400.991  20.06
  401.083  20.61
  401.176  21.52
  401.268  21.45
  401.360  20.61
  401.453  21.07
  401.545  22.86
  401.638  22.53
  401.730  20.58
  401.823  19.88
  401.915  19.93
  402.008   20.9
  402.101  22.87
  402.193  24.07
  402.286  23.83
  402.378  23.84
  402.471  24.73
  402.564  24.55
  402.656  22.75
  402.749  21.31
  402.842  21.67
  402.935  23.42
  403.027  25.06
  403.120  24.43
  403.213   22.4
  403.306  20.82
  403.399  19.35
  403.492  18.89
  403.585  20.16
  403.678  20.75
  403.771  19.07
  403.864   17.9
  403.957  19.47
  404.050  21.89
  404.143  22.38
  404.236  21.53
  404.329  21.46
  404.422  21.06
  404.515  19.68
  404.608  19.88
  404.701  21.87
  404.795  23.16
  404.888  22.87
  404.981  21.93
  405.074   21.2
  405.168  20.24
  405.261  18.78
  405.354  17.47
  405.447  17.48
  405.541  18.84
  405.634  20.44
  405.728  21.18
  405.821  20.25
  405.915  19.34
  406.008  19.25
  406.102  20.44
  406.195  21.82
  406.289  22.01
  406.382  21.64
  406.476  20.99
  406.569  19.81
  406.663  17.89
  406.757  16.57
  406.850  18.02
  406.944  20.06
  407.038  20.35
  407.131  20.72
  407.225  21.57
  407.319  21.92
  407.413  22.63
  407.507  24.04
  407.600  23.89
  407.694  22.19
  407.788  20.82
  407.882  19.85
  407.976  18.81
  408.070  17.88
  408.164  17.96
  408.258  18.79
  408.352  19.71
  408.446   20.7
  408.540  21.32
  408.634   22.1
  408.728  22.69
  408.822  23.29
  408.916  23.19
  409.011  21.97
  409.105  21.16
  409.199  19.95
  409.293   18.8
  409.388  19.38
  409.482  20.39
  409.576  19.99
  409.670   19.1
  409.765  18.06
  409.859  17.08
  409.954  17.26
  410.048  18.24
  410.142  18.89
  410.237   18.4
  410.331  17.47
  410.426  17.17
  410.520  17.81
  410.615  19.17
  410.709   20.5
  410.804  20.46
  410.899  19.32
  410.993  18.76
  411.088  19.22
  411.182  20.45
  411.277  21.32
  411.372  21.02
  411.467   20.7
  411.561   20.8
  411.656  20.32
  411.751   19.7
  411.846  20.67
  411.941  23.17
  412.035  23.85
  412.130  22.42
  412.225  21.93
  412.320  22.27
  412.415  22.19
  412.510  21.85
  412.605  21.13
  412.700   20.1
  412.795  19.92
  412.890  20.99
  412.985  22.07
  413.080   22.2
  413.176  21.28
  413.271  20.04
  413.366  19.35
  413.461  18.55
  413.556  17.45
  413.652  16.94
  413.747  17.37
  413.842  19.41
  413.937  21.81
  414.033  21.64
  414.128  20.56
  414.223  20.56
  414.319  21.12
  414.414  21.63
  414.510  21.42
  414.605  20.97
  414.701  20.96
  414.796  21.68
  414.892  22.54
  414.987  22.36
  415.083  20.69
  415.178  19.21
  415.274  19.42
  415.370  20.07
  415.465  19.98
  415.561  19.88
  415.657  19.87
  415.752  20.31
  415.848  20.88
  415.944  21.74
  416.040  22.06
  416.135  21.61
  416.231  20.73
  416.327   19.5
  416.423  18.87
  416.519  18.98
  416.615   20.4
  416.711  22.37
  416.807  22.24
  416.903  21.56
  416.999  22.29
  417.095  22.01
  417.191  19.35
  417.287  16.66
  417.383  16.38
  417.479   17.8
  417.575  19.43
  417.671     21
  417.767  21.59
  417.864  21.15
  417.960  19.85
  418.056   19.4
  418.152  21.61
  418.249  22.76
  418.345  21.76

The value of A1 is 0.068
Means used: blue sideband 20.4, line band 20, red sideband 20.4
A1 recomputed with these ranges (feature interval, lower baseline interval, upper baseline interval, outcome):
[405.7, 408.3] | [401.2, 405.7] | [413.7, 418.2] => 0.09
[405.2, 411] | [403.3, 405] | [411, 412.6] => 0.30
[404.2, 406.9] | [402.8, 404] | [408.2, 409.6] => 0.09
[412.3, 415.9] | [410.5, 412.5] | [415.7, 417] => 0.06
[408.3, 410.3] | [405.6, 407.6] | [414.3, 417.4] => 0.05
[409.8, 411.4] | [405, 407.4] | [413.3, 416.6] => 0.10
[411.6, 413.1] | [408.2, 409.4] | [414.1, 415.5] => -0.04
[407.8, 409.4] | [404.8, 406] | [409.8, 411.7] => -0.07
